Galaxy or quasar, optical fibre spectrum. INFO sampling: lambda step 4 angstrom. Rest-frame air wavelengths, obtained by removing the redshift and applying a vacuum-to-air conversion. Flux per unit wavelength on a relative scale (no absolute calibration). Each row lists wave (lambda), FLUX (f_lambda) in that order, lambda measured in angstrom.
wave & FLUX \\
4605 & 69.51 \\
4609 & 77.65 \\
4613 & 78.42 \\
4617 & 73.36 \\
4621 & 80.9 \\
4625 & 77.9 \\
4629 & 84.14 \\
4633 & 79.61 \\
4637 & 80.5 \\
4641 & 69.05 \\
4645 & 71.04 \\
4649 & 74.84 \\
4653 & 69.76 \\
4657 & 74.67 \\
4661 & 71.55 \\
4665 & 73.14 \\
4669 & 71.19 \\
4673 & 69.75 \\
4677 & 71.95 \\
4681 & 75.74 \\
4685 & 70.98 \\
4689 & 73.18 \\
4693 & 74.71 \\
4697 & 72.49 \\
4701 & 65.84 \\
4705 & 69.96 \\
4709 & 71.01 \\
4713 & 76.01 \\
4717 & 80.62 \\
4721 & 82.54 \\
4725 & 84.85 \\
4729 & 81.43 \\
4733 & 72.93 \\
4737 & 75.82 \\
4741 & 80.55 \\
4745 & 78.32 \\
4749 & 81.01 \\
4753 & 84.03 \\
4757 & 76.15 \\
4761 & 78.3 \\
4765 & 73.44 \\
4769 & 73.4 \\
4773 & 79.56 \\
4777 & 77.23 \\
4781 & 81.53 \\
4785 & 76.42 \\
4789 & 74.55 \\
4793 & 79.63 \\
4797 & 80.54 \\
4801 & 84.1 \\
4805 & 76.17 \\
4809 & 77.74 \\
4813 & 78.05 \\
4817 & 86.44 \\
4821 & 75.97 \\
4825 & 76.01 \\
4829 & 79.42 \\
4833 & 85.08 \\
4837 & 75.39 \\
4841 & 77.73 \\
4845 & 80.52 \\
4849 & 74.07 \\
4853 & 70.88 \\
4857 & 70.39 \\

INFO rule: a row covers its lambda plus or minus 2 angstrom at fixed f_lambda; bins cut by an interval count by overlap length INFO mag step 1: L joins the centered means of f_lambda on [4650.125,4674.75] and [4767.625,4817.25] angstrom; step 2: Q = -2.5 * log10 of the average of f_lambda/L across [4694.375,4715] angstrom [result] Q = 0.04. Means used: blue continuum 71.8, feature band 71.2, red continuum 78.7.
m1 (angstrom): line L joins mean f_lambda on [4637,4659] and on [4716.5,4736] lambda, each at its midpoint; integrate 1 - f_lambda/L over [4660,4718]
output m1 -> 3.2 angstrom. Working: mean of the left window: 72.7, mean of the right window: 80.2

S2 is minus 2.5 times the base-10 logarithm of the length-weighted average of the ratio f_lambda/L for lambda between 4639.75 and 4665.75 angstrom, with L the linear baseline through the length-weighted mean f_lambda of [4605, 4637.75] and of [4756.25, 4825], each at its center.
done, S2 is 0.09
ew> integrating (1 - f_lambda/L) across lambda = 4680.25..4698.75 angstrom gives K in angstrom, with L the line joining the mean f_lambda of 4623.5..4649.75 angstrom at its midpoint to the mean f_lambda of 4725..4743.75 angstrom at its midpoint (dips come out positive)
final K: 1.1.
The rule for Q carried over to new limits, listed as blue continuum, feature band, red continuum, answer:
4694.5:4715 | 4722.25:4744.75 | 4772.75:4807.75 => -0.078 mag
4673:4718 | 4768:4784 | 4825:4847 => -0.023 mag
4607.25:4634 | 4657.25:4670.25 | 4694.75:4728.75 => 0.072 mag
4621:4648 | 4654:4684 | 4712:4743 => 0.081 mag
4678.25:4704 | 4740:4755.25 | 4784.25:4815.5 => -0.076 mag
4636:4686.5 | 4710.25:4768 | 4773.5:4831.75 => -0.039 mag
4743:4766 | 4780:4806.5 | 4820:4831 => -0.014 mag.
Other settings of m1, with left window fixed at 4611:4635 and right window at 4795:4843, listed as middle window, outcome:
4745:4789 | 0.7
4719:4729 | -0.5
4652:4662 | 0.9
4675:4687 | 0.9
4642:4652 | 0.9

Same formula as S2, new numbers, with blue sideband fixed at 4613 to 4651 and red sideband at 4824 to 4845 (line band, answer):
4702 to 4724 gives 0.03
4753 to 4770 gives 0.03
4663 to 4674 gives 0.08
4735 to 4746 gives 0.00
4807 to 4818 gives -0.02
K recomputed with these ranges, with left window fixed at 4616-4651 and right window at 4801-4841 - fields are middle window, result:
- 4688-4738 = 1.5 angstrom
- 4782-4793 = 0.3 angstrom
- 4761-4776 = 0.5 angstrom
